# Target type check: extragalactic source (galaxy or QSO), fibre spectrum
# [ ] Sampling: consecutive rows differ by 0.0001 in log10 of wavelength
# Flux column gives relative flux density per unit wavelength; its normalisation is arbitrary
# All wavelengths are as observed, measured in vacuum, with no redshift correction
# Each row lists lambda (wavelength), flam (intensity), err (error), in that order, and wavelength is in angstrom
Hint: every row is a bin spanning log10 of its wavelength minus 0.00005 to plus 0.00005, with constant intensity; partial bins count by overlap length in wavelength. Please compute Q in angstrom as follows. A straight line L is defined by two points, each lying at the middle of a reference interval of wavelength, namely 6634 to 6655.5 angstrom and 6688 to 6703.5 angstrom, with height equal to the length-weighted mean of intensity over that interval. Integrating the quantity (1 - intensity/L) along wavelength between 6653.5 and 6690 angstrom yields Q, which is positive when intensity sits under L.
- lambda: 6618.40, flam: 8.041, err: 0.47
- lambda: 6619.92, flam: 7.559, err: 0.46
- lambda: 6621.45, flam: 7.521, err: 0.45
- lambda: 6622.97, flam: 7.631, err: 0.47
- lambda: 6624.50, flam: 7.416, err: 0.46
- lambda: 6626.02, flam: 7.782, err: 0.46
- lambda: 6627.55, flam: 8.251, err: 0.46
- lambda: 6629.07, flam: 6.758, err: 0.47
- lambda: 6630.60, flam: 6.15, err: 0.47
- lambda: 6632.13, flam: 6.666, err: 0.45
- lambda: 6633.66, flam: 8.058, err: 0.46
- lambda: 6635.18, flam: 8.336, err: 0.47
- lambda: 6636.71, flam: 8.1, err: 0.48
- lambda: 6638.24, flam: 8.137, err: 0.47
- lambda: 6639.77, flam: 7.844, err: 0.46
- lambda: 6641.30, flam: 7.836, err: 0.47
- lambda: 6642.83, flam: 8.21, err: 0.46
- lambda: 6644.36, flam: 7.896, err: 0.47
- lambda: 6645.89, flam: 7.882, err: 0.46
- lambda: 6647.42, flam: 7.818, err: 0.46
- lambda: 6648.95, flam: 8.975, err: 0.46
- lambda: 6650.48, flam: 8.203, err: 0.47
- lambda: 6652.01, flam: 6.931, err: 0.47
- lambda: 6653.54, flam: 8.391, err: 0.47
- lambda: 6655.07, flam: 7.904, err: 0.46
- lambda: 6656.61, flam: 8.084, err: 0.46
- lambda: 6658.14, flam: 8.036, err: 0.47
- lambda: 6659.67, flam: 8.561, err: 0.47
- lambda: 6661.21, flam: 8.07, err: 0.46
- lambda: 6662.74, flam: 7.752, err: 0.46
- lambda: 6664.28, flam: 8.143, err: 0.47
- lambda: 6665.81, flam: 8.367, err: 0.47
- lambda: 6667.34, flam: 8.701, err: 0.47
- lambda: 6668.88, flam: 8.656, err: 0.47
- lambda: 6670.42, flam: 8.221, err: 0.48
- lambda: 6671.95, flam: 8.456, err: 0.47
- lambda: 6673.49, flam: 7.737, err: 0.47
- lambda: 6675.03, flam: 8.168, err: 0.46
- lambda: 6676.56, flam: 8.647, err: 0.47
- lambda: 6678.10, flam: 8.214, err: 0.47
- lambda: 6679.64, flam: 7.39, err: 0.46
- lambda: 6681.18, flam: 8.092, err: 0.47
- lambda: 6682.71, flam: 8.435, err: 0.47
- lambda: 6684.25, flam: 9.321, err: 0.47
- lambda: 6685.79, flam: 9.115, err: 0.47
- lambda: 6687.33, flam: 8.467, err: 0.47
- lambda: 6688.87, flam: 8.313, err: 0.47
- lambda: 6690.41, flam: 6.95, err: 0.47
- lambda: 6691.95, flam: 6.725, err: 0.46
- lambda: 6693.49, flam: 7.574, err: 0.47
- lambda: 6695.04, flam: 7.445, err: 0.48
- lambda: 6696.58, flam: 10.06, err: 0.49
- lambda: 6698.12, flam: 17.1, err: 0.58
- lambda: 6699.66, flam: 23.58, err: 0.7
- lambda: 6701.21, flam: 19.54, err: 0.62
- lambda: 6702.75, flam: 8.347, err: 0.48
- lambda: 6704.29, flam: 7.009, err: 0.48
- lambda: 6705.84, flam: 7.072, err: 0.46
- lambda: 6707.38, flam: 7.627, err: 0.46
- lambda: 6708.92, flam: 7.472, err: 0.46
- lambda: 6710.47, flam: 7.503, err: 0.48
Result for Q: 5.80 angstrom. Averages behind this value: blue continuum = 8.04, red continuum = 11.5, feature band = 8.29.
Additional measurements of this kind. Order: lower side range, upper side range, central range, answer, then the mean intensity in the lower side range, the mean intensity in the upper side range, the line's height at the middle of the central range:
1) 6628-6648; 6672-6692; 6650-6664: -0.2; 7.68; 8.18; 7.9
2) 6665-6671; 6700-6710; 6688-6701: -2.2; 8.49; 10.1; 9.61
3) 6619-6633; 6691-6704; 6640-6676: 5.1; 7.32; 12.3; 9.53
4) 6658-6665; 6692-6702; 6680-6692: 3.7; 8.11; 13.7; 11.9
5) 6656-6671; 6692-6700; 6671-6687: 2.7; 8.26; 12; 10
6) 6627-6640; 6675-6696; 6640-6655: -0.6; 7.57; 8.08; 7.7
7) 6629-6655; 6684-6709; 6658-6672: 0.8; 7.81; 10.2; 8.81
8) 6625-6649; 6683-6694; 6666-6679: -0.6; 7.75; 8.09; 7.99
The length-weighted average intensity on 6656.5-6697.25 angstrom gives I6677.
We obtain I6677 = 8.21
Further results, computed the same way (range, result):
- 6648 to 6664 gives 8.09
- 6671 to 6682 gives 8.11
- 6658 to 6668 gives 8.24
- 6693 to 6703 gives 13.8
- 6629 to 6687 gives 8.08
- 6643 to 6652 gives 8.06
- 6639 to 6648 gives 7.91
